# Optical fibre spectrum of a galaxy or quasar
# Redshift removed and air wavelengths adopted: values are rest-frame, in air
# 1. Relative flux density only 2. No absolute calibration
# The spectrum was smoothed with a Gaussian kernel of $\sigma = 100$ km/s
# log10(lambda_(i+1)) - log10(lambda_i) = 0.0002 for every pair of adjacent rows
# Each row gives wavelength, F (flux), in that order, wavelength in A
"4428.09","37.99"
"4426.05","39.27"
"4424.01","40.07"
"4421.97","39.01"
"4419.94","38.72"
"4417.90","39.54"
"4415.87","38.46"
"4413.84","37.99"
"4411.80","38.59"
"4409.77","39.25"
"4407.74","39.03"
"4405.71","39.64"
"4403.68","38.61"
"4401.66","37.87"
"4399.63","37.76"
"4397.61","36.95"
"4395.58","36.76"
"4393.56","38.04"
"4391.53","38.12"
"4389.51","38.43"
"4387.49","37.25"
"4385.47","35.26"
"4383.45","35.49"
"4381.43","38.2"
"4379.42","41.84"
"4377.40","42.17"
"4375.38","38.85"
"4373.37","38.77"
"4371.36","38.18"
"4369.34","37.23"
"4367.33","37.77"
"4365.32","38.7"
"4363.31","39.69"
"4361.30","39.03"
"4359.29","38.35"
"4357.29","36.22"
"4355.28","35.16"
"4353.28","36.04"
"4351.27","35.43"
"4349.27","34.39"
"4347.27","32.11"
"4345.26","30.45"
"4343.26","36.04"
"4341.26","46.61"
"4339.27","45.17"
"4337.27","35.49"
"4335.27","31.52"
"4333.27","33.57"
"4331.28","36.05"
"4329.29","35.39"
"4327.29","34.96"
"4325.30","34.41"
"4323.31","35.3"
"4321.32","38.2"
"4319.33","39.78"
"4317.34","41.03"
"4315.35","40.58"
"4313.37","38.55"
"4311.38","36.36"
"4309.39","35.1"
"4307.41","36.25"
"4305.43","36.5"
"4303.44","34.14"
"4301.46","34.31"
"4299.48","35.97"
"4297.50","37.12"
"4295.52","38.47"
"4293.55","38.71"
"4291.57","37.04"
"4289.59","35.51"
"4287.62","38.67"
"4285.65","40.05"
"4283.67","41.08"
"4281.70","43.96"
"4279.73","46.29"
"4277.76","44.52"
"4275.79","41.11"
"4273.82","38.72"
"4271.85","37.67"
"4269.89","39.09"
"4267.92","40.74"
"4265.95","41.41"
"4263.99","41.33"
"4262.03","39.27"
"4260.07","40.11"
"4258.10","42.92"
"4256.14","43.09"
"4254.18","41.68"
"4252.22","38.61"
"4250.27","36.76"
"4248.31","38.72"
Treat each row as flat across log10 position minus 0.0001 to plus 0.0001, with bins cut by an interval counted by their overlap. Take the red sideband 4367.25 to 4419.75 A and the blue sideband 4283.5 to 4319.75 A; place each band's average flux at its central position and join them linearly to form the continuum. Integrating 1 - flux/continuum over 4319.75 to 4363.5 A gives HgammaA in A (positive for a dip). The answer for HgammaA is 1.8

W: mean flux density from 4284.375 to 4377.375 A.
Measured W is 37.1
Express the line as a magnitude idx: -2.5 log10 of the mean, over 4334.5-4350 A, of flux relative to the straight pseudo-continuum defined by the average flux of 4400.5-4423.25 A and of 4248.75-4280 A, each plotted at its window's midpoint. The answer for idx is 0.09 mag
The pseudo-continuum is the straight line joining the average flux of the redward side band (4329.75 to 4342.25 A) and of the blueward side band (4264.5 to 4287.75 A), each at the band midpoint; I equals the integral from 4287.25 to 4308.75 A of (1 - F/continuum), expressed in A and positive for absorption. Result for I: 1.9 A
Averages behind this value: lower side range 41.2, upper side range 38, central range 36.5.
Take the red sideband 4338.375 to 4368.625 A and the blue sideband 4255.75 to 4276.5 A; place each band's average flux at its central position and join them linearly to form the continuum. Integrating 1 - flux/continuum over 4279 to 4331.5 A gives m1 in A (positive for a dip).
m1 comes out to 1.8 A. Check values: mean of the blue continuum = 40.4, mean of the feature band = 37.7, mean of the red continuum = 37.4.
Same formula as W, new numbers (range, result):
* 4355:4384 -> 38.5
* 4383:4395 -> 37.2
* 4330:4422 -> 37.7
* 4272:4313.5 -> 38.5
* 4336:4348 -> 37.6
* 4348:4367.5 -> 37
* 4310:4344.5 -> 37.5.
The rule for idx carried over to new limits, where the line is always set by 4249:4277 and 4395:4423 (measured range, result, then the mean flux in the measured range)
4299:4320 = 0.07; 37.1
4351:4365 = 0.05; 37.3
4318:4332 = 0.09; 36.4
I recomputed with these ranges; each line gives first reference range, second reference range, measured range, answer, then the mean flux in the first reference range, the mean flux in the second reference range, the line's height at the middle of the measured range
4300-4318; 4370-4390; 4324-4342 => 0.3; 36.9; 38.4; 37.4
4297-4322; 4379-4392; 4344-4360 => 1.2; 37.2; 37.6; 37.4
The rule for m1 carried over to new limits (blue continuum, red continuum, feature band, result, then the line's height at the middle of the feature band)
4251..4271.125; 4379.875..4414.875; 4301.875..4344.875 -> 2.6 A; 39.4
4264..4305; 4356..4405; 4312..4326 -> 0.2 A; 38.8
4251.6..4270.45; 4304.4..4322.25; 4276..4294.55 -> -0.5 A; 39.6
